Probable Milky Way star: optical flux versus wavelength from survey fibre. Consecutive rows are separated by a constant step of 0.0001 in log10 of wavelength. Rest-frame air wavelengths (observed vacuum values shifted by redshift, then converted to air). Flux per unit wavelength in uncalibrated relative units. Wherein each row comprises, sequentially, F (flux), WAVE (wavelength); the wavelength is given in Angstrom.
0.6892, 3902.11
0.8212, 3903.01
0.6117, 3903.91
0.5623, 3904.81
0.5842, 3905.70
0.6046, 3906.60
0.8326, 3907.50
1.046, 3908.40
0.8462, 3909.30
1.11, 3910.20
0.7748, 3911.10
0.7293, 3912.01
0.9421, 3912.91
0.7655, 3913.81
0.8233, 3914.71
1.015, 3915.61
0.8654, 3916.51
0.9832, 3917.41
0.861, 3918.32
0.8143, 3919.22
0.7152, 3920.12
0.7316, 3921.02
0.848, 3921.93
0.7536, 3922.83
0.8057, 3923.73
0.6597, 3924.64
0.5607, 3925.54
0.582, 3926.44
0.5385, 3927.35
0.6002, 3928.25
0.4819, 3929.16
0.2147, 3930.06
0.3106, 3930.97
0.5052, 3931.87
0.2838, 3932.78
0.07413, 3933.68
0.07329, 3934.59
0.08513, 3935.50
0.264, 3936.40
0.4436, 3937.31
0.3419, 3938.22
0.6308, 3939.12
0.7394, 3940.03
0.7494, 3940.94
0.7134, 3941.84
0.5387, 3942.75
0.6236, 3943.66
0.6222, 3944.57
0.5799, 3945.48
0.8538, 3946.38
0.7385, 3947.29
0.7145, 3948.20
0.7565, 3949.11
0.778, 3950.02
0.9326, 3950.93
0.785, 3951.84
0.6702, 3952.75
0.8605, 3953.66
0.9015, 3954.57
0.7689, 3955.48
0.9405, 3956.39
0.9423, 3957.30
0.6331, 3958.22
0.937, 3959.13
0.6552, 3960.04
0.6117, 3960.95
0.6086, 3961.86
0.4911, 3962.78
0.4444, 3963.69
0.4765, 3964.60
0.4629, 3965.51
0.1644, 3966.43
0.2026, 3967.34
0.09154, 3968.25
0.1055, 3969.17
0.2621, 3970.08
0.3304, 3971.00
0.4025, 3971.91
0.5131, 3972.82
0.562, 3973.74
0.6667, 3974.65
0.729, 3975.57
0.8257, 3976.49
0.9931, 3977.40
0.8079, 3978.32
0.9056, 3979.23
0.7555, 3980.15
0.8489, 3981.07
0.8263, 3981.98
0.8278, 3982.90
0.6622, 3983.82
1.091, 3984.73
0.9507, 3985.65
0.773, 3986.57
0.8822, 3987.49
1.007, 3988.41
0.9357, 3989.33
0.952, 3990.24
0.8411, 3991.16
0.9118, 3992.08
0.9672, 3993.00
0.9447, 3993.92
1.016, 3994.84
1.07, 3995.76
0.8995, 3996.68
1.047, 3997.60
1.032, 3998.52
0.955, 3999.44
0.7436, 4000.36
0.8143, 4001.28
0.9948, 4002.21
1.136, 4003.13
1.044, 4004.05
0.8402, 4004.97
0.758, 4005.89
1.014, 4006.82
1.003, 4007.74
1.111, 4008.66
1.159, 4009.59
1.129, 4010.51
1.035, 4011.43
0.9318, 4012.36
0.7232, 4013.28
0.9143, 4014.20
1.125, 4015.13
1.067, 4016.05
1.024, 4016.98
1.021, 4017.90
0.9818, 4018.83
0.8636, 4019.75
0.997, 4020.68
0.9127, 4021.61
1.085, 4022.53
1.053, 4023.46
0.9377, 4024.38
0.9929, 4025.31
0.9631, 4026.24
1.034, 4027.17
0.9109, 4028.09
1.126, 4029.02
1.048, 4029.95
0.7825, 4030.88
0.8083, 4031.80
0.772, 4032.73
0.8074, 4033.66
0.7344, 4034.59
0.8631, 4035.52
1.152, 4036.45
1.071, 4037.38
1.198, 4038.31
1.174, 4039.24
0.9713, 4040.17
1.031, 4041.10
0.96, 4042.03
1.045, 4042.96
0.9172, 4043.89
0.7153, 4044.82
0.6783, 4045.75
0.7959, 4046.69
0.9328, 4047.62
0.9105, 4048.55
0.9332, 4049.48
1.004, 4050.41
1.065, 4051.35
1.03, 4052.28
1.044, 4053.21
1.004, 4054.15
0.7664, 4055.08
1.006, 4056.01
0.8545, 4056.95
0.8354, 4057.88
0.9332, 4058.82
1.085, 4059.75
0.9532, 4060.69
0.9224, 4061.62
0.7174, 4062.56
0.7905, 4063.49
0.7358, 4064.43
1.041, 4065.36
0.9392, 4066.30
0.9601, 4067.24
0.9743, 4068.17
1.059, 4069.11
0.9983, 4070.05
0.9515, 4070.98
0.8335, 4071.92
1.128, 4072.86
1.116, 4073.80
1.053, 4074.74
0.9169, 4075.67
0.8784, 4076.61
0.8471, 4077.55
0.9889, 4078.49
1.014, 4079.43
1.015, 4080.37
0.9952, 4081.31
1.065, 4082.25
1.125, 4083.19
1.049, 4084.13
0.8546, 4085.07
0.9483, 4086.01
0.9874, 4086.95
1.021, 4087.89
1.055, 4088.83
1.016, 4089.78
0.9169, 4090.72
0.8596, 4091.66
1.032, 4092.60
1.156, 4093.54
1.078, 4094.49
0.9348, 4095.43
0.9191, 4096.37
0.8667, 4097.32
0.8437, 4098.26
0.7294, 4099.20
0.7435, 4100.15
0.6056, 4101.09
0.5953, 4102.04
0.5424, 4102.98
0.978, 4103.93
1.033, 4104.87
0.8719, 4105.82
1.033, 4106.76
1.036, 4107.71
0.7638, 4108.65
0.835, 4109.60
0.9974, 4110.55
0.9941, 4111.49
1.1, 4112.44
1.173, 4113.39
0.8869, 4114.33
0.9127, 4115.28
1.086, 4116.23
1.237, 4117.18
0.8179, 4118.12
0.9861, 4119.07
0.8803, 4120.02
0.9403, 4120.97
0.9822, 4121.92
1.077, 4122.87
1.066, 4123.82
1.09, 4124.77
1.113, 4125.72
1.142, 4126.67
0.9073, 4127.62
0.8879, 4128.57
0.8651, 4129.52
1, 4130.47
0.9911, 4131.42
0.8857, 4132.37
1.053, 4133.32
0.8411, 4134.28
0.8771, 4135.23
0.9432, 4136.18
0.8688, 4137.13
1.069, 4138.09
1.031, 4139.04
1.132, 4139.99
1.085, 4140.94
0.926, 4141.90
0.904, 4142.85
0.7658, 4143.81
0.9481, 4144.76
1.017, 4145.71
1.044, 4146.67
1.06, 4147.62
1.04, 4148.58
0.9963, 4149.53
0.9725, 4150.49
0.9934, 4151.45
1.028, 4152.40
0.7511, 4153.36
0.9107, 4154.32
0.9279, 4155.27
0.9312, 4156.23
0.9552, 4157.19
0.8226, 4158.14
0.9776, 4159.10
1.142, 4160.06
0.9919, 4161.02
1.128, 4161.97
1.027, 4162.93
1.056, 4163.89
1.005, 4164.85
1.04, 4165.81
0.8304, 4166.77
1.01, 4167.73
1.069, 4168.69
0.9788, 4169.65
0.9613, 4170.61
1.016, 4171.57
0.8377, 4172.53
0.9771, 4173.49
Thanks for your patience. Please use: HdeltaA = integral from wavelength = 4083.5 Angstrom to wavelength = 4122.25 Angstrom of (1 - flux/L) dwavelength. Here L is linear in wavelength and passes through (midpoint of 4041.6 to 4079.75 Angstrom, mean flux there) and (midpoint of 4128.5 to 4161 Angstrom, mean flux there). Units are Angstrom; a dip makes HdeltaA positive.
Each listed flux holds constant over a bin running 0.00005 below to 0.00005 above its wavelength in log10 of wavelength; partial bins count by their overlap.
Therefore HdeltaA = 0.55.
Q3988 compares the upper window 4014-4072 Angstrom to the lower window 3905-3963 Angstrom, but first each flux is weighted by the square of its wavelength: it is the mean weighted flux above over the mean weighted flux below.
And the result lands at 1.5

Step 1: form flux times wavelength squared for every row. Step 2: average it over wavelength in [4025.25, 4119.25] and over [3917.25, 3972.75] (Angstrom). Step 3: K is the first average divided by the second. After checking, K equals 1.75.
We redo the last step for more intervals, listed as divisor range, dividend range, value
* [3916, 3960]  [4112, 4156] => 1.68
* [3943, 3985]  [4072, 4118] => 1.55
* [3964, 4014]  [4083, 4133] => 1.26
